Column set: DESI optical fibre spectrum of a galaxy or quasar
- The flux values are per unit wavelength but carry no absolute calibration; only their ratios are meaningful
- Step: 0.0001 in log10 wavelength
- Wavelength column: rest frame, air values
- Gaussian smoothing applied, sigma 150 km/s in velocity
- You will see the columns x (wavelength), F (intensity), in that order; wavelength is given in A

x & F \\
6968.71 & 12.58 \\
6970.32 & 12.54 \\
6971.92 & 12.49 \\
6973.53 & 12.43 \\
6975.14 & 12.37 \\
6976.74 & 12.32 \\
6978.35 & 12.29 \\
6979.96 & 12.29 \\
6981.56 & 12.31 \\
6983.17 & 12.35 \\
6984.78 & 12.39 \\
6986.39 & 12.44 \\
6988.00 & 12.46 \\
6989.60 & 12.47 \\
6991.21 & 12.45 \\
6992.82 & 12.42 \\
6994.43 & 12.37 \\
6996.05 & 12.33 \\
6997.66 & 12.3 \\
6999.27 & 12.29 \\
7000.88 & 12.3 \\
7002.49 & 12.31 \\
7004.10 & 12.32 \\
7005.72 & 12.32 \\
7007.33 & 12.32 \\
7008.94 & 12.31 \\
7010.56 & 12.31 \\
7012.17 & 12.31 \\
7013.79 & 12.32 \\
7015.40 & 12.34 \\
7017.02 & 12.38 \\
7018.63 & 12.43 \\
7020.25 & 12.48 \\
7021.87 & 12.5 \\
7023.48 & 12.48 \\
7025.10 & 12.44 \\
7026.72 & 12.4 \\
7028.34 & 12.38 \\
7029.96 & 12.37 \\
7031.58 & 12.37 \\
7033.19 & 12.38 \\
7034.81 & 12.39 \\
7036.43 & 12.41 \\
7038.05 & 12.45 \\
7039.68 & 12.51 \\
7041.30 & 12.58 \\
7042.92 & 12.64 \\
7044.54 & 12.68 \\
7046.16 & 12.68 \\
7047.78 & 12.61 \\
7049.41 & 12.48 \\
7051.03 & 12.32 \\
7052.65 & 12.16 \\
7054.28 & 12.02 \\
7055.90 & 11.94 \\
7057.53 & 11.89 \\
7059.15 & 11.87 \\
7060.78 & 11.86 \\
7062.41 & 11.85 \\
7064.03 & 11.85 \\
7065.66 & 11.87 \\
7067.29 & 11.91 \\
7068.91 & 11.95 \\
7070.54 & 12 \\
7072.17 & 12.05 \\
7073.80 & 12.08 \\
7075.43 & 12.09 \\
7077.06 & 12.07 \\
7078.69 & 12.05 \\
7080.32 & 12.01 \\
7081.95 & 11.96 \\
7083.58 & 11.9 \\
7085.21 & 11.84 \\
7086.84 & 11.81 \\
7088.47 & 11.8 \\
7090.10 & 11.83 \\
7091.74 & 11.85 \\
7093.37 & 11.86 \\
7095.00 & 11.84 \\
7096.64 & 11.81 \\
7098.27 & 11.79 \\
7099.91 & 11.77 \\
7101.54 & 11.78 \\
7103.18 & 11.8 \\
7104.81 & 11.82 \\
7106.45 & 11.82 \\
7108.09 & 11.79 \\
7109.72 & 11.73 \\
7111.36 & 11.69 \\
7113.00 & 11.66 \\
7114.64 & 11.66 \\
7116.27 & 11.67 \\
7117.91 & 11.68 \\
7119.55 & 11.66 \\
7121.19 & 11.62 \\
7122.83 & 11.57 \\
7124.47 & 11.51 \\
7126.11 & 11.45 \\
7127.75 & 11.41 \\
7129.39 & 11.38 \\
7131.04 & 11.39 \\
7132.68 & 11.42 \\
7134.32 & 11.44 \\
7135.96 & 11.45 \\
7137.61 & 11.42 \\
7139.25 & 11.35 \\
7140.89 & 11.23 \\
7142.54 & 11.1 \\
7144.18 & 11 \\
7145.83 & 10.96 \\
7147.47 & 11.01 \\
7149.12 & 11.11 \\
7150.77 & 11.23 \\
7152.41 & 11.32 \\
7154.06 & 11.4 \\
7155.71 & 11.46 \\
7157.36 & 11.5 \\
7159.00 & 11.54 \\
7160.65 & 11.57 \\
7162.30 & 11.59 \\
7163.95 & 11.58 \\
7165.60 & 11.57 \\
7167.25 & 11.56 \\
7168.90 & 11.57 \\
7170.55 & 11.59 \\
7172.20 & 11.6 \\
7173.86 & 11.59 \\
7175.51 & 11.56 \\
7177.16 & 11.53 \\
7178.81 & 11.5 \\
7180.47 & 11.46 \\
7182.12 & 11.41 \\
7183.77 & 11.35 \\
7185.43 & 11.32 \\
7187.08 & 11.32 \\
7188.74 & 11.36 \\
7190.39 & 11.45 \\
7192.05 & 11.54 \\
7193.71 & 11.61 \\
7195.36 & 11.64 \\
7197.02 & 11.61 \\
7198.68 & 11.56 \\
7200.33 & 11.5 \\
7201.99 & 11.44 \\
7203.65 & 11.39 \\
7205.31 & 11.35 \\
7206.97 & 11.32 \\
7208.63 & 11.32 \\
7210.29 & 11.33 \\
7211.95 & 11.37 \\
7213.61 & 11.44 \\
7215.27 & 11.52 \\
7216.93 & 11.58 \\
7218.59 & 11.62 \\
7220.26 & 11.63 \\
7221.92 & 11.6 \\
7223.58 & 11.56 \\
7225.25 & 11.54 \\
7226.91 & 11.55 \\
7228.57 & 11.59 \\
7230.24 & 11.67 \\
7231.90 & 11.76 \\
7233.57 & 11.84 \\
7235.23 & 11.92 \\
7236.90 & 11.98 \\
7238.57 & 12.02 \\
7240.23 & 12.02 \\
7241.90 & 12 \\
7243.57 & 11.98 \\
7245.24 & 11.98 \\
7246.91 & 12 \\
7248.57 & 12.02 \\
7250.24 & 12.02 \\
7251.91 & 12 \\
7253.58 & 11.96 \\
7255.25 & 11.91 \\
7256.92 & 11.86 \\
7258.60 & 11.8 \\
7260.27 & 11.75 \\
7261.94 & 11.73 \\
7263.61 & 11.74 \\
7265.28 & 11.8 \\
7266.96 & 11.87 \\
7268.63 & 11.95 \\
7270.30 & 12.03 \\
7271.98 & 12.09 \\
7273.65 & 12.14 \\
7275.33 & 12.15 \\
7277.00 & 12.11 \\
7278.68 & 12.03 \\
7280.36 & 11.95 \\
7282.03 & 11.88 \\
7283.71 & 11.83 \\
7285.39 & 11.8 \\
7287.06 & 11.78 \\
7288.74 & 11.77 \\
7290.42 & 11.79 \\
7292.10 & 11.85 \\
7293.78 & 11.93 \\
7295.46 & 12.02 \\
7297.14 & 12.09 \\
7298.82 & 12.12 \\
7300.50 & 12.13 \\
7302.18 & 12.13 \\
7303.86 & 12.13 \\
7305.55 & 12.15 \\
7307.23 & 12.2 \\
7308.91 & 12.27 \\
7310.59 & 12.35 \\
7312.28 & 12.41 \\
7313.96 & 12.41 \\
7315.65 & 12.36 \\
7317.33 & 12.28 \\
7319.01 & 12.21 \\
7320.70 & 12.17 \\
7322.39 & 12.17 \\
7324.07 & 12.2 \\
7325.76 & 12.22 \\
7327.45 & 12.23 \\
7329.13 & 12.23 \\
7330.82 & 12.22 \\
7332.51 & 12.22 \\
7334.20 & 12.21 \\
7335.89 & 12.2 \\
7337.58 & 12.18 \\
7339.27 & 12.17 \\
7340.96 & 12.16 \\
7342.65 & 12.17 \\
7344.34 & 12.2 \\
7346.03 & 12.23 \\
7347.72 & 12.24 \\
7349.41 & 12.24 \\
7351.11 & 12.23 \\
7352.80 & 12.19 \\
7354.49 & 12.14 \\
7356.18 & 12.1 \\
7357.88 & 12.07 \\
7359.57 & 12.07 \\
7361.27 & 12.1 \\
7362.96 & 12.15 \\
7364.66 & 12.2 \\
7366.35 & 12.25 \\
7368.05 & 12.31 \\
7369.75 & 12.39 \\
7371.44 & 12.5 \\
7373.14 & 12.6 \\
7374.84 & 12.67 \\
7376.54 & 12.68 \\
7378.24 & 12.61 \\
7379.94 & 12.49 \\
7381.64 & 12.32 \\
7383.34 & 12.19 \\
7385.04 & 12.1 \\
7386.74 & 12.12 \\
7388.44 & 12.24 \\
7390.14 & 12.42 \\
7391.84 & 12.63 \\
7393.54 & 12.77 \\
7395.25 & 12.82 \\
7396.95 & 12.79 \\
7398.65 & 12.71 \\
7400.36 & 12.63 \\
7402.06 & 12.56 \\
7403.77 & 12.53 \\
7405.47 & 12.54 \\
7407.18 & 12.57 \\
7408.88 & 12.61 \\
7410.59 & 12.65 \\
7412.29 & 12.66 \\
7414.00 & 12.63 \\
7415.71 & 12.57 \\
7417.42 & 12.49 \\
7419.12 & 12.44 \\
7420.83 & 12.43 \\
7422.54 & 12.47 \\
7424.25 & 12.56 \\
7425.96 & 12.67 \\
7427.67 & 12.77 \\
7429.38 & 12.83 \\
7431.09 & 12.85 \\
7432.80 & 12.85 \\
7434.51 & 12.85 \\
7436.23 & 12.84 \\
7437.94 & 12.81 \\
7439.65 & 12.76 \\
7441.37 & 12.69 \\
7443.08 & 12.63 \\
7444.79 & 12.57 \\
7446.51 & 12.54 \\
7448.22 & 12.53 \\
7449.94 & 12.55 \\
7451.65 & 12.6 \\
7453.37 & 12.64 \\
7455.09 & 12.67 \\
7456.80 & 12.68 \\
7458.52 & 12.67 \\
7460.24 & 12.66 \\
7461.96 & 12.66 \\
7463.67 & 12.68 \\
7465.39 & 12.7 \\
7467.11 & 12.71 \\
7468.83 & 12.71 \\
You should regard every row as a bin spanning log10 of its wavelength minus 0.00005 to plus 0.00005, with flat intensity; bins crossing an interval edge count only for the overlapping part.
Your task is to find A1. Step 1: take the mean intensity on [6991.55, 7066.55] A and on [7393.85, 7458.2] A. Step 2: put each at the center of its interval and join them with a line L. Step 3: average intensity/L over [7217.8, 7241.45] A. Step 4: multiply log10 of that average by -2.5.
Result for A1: 0.07 mag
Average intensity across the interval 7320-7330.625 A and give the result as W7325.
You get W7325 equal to 12.2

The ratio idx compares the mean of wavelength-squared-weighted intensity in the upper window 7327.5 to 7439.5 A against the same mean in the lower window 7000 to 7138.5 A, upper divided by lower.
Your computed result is 1.1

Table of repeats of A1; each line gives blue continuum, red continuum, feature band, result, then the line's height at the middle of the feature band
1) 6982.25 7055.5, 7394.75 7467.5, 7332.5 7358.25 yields 0.036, 12.6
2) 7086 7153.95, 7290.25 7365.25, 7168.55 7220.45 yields 0.028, 11.8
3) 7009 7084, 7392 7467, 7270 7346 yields 0.036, 12.5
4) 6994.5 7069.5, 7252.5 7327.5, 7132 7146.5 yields 0.085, 12.2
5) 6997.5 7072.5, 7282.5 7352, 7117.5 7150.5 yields 0.082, 12.2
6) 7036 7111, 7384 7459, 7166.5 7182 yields 0.060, 12.2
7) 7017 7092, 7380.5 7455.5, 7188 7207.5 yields 0.079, 12.3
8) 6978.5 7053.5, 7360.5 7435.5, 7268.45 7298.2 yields 0.048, 12.5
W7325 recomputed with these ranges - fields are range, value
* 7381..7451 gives 12.6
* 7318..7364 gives 12.2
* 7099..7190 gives 11.5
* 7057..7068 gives 11.9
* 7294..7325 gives 12.2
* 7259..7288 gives 11.9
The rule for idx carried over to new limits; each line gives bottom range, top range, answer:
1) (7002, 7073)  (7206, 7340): 1.04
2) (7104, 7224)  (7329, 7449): 1.15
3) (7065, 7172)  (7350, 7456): 1.16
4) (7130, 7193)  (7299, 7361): 1.12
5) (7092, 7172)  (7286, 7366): 1.11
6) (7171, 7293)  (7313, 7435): 1.10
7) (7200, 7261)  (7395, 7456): 1.14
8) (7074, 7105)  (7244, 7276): 1.05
